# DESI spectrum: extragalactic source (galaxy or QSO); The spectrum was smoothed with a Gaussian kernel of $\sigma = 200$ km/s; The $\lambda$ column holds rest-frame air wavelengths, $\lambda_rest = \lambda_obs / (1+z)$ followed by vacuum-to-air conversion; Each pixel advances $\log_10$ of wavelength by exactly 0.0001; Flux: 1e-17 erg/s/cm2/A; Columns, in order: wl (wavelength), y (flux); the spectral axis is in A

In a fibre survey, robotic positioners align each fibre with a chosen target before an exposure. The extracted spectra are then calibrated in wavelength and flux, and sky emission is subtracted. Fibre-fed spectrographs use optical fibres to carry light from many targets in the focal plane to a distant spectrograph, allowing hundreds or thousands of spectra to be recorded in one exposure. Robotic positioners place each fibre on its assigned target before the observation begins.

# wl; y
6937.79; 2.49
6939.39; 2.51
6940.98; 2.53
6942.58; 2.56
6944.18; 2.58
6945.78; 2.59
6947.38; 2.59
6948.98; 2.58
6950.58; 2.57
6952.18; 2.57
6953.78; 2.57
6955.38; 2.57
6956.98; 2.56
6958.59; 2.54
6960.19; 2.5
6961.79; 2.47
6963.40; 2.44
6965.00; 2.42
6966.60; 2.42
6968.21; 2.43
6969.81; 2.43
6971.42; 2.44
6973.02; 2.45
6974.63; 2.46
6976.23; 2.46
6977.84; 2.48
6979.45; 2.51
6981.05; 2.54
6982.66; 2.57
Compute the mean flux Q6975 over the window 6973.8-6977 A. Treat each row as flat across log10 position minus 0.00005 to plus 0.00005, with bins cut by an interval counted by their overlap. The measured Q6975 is 2.46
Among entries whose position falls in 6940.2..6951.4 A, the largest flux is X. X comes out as 2.59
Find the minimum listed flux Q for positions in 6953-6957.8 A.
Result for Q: 2.56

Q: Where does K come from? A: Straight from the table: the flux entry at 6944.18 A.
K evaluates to 2.58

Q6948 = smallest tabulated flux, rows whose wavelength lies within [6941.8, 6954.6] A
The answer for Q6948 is 2.56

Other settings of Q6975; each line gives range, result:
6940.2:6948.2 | 2.57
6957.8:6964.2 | 2.49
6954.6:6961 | 2.54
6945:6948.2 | 2.59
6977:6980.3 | 2.5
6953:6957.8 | 2.56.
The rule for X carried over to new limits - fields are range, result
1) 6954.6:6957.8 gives 2.57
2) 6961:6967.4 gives 2.47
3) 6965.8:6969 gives 2.43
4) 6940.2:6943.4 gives 2.56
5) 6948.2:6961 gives 2.58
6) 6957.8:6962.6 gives 2.54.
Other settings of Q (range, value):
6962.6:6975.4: 2.42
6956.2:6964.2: 2.44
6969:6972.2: 2.43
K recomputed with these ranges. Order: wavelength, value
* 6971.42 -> 2.44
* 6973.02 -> 2.45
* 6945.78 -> 2.59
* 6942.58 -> 2.56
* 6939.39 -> 2.51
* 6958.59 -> 2.54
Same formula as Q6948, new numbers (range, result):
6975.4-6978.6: 2.46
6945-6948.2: 2.59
